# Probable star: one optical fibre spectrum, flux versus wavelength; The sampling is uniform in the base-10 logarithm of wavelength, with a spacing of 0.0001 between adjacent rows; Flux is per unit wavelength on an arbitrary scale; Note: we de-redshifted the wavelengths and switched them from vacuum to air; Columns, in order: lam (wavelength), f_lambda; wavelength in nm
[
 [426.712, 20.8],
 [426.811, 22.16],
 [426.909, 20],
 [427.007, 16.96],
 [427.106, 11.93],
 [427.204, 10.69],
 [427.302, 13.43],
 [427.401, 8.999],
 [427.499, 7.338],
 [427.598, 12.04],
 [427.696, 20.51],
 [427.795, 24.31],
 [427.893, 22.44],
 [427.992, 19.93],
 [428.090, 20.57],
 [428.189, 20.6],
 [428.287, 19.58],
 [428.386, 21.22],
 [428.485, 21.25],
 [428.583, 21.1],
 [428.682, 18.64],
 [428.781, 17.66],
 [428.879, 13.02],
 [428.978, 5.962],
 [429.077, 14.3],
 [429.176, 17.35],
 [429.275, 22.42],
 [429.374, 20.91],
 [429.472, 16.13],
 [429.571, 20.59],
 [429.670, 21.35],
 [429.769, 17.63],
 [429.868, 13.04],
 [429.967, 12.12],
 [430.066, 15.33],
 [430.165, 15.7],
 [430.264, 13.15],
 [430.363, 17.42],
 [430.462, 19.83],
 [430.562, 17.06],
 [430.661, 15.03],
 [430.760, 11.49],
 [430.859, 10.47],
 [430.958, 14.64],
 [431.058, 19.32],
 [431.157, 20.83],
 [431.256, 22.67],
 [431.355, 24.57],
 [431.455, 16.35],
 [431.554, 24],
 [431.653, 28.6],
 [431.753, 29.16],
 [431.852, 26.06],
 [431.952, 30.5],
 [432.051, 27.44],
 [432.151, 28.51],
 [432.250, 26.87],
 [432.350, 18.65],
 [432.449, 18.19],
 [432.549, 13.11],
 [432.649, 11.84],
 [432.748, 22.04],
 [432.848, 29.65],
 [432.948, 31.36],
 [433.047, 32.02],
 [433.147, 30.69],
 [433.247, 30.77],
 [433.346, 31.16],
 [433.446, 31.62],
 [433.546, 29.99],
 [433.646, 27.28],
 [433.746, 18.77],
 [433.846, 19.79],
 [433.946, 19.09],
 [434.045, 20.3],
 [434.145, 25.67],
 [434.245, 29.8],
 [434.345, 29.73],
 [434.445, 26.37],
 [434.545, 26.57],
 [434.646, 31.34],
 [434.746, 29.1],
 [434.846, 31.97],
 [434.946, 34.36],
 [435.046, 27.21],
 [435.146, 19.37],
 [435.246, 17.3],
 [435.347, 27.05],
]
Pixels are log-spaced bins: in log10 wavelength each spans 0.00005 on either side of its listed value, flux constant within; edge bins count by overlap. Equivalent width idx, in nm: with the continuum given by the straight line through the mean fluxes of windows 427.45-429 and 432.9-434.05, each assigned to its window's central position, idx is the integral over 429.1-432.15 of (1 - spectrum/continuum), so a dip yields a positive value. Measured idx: 0.394 nm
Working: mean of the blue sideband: 18.1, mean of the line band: 19.5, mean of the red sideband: 27.2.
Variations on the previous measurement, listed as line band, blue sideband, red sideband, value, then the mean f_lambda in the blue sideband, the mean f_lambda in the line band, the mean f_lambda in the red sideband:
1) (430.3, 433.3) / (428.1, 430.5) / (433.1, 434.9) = 0.07 nm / 17.4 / 22.3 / 27.2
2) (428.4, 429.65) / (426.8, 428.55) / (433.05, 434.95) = 0.12 nm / 17.4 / 17.6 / 27.5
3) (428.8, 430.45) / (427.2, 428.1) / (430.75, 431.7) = 0.17 nm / 16.1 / 16.2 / 19.6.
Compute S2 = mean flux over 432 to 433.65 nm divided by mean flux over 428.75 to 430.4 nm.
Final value 1.61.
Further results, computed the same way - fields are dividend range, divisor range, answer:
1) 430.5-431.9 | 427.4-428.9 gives 1.08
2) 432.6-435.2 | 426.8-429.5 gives 1.57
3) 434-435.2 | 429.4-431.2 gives 1.70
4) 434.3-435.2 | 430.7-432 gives 1.33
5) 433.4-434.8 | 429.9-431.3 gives 1.63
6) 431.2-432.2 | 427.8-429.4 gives 1.38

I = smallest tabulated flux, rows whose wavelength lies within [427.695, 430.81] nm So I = 5.962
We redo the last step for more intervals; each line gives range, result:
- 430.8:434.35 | 10.47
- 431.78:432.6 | 13.11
